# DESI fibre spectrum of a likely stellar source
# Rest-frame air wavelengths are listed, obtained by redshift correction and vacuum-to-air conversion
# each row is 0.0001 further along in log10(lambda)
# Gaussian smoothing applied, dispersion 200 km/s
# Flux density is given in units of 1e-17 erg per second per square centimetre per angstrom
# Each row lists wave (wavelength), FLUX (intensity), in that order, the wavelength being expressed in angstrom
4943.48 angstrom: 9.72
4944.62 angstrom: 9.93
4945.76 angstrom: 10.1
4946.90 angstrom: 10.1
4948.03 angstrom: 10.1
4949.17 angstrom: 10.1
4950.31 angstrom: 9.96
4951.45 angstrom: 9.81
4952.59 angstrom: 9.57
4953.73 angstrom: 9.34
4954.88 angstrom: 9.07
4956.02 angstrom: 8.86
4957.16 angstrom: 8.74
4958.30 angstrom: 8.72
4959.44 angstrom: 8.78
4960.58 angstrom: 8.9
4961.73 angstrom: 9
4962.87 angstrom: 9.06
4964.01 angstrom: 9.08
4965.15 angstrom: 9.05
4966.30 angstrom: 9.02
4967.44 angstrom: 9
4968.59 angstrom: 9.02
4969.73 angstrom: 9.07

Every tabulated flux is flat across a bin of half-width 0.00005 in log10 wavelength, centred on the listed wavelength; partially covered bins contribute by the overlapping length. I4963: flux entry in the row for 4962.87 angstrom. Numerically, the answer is 9.06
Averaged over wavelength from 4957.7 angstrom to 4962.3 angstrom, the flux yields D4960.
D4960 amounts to 8.85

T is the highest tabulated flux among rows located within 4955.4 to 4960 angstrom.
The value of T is 8.86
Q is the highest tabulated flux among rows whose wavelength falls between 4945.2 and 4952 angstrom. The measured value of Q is 10.1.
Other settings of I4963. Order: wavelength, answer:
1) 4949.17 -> 10.1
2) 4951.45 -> 9.81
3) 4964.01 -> 9.08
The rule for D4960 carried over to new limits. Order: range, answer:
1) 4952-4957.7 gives 9.11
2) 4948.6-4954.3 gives 9.76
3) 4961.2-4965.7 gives 9.07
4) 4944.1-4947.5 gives 10.1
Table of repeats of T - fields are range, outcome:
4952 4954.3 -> 9.57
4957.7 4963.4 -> 9.06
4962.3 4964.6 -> 9.08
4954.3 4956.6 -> 9.07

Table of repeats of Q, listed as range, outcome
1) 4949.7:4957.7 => 9.96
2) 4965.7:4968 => 9.02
